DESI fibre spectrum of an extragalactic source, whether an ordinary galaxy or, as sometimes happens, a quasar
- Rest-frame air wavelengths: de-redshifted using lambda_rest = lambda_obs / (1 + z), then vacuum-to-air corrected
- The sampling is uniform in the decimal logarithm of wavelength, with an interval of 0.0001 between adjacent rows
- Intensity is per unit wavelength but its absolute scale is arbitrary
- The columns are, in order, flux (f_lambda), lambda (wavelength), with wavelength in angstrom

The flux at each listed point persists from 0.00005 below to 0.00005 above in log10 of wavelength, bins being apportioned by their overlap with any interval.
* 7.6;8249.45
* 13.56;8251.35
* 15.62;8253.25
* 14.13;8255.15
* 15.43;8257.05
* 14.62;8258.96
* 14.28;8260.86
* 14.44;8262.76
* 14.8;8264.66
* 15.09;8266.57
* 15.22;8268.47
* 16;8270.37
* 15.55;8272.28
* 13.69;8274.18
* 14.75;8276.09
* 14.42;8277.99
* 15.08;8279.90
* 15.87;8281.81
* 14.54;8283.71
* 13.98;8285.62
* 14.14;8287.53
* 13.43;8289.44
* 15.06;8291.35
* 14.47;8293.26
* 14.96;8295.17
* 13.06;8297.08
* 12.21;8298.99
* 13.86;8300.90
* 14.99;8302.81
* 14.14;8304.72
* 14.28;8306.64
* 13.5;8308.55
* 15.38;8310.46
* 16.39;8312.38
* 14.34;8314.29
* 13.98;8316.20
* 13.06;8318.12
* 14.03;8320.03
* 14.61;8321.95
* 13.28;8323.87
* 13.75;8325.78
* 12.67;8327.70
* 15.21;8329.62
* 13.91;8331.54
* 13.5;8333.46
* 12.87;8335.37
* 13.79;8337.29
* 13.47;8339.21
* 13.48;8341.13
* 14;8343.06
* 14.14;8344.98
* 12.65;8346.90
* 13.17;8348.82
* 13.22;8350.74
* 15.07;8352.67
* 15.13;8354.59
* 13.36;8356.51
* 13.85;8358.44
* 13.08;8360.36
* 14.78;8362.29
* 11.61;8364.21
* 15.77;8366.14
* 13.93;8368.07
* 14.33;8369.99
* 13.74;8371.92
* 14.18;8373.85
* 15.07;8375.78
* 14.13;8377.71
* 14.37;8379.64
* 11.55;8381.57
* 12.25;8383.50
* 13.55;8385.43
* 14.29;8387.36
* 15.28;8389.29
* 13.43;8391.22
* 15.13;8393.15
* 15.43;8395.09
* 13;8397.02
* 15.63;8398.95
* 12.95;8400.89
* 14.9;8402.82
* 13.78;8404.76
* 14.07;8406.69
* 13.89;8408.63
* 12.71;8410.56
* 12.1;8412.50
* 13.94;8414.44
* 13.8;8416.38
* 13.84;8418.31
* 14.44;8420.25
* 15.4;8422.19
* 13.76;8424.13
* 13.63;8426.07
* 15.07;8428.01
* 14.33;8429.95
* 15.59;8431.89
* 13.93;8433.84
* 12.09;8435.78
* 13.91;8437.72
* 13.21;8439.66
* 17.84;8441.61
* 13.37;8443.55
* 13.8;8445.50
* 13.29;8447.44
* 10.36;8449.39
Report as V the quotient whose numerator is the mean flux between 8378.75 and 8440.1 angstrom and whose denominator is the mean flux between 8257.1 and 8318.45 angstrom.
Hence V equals 1.0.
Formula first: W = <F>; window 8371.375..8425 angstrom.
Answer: 14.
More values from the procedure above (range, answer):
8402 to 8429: 13.9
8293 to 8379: 14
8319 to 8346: 13.8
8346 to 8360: 13.8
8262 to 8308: 14.5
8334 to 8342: 13.4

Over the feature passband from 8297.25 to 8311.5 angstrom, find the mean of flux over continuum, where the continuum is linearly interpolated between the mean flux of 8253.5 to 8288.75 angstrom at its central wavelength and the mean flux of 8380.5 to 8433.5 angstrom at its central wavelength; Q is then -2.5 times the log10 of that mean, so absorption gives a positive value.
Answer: 0.04 mag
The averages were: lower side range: 14.8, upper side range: 14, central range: 14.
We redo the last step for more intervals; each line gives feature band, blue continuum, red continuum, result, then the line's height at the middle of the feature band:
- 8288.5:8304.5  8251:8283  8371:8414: 0.048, 14.6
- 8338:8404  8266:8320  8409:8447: 0.021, 14.2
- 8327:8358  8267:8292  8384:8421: 0.048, 14.4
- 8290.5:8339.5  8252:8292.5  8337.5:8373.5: 0.019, 14.3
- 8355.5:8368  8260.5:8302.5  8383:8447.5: 0.038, 14.2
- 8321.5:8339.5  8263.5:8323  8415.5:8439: 0.054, 14.4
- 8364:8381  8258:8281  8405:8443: 0.012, 14.3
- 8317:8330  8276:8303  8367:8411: 0.035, 14.2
